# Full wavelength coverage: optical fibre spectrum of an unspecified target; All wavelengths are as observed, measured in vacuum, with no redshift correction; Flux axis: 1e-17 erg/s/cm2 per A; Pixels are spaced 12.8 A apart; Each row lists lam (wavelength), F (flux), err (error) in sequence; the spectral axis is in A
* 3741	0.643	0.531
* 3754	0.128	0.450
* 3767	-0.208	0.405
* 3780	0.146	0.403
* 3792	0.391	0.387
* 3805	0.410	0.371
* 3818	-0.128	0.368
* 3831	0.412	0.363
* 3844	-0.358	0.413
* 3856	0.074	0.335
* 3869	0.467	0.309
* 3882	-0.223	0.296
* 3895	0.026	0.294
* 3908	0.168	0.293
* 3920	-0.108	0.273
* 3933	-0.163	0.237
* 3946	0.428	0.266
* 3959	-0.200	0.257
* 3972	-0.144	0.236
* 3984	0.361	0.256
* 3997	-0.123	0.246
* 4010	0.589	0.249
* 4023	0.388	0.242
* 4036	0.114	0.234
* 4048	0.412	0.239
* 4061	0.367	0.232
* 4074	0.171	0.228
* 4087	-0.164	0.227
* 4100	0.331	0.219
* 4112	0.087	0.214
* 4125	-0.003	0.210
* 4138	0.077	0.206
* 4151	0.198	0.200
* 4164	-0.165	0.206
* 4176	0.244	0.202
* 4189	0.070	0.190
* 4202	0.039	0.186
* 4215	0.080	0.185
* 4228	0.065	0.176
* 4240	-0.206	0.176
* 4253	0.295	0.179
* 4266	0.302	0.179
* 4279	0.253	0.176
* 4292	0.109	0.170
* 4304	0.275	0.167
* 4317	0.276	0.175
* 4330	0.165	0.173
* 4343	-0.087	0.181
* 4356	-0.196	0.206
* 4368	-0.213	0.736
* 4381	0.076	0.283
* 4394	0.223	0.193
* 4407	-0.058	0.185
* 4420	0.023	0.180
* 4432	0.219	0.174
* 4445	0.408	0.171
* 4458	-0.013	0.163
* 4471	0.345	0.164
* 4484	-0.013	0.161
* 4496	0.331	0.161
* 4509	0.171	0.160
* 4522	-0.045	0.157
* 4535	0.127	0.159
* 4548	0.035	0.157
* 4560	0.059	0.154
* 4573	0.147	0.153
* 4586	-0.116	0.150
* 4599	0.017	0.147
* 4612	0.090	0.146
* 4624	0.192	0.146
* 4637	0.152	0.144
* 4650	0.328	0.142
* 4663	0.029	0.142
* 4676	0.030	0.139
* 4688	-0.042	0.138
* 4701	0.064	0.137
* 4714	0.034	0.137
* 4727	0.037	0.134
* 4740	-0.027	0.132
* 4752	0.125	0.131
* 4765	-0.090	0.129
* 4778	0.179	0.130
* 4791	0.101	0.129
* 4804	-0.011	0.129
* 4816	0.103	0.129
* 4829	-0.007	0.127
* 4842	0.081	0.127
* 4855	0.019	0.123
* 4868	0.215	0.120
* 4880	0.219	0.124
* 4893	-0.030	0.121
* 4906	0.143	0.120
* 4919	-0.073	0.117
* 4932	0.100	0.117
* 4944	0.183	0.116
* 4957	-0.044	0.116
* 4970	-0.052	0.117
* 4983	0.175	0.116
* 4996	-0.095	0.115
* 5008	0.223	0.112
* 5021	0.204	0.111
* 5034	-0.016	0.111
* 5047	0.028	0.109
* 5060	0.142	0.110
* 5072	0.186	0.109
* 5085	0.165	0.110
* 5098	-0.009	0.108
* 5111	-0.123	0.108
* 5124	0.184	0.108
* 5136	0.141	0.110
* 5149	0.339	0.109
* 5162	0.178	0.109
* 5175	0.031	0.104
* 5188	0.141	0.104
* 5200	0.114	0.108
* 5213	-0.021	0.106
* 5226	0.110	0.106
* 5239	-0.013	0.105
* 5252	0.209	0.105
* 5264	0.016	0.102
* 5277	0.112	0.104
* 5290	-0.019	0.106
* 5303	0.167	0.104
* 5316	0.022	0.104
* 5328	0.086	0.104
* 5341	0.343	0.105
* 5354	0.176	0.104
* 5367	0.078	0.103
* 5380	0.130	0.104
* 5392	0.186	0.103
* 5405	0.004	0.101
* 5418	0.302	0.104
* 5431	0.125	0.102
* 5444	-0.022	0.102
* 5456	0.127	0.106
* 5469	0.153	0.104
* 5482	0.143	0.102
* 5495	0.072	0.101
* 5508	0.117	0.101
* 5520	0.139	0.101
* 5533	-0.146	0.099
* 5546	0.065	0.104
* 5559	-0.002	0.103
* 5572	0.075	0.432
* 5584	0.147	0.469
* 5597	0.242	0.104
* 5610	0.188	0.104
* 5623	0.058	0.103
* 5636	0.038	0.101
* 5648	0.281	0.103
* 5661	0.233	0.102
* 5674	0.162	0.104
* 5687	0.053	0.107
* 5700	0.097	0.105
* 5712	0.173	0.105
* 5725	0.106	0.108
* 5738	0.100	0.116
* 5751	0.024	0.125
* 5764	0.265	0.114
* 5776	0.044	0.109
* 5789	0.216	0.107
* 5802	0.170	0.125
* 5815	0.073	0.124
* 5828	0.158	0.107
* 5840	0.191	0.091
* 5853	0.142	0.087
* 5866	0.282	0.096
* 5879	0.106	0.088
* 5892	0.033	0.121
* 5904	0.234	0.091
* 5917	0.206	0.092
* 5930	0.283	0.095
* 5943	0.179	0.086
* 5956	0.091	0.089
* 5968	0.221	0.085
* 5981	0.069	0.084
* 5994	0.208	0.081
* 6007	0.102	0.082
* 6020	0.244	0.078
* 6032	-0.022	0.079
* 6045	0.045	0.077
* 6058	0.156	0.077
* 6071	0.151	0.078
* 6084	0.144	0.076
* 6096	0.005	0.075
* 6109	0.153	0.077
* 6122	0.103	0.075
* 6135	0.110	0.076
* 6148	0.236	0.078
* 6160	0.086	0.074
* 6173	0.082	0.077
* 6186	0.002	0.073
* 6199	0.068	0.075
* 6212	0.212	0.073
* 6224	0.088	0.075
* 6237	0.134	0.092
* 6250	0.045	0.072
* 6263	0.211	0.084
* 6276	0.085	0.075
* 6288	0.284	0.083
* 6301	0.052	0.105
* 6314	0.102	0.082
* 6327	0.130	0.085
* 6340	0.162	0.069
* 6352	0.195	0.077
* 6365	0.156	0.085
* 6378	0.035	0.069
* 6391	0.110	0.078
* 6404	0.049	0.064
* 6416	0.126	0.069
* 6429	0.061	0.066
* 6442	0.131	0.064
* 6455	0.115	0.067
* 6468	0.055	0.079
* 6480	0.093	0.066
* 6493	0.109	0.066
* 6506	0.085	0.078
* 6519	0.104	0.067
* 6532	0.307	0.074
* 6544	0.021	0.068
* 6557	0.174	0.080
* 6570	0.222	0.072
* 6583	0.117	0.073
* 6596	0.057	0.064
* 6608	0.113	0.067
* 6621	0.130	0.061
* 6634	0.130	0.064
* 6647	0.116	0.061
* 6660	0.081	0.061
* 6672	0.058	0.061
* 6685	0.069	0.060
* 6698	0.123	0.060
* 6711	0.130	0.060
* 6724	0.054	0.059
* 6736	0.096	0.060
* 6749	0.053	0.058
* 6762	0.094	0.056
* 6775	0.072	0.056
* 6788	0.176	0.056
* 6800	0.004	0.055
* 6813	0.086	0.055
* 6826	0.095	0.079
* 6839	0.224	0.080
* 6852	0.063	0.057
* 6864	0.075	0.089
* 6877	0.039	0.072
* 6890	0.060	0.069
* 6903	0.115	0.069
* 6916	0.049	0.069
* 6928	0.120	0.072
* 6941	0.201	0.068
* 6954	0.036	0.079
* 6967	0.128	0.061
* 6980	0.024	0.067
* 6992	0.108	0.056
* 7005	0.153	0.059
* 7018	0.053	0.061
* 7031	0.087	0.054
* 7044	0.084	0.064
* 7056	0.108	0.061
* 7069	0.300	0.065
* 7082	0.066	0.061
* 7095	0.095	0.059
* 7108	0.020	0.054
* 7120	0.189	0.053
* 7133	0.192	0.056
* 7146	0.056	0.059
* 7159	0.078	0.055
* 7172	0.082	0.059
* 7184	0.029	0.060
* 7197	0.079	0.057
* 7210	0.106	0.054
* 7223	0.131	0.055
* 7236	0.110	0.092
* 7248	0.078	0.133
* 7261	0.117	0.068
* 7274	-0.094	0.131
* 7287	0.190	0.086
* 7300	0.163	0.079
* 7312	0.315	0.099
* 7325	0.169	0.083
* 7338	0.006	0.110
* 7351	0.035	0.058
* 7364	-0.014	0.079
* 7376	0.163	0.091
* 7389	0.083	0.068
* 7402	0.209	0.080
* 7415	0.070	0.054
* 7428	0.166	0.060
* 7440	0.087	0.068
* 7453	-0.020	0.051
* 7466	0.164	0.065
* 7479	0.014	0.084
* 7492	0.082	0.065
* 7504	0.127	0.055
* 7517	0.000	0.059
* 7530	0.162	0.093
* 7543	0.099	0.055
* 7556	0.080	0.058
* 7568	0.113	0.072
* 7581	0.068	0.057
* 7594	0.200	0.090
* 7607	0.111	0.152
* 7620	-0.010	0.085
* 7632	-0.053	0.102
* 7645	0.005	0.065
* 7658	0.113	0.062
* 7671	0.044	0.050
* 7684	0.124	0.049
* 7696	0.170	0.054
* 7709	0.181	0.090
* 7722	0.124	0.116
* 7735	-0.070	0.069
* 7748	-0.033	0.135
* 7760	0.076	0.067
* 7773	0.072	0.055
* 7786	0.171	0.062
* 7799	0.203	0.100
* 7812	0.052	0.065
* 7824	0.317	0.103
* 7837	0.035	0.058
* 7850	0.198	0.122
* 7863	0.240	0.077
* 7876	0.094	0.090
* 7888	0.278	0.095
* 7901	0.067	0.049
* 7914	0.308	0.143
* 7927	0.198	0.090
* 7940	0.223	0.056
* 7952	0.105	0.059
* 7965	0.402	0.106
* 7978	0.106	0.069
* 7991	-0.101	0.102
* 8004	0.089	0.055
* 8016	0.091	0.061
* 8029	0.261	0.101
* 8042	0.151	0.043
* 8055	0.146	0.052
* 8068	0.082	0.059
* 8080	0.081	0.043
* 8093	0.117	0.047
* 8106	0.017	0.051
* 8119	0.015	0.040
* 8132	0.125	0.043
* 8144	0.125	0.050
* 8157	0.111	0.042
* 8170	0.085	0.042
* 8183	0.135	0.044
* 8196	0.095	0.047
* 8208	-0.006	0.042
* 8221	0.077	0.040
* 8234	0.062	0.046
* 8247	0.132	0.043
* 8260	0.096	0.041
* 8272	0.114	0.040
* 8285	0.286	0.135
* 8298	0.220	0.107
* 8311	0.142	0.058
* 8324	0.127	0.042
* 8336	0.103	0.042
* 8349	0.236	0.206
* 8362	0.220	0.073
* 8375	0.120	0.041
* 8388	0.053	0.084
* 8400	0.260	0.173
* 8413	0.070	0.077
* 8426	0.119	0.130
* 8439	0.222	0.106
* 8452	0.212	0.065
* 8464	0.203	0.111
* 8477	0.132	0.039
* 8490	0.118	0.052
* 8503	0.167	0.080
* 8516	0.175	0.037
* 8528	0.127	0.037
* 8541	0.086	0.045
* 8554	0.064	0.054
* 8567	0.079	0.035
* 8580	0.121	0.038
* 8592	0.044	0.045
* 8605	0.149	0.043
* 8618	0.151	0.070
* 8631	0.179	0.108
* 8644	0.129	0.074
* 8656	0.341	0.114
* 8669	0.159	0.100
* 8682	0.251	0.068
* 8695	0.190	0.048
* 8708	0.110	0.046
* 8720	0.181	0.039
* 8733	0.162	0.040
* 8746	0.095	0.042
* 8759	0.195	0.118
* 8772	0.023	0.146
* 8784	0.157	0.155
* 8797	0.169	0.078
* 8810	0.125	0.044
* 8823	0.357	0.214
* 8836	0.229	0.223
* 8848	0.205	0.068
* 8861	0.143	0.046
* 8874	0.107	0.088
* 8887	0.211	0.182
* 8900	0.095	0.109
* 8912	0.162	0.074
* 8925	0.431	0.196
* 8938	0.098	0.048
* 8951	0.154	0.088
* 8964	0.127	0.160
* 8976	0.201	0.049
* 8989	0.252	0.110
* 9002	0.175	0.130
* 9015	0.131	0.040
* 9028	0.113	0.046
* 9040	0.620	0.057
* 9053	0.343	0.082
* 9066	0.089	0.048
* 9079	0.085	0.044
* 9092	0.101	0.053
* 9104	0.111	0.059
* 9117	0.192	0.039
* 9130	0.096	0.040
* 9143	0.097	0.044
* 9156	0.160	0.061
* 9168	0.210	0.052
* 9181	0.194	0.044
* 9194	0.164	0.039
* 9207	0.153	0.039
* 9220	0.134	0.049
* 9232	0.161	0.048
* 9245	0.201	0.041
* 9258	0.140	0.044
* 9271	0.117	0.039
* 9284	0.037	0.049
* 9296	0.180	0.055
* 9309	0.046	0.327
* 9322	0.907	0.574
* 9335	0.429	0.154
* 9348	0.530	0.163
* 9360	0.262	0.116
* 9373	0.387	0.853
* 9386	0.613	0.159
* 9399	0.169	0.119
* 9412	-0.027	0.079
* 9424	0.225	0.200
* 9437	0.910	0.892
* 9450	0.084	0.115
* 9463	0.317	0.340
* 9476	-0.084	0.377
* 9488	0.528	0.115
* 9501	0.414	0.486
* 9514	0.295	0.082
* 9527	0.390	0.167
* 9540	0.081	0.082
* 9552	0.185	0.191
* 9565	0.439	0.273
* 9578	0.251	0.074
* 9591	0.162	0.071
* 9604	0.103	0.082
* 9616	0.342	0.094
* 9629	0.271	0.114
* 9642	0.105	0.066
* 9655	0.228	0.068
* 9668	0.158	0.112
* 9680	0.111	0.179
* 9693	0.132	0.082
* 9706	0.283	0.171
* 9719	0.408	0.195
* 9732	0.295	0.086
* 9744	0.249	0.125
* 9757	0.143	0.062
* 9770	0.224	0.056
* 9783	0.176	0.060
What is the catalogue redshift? 1.43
